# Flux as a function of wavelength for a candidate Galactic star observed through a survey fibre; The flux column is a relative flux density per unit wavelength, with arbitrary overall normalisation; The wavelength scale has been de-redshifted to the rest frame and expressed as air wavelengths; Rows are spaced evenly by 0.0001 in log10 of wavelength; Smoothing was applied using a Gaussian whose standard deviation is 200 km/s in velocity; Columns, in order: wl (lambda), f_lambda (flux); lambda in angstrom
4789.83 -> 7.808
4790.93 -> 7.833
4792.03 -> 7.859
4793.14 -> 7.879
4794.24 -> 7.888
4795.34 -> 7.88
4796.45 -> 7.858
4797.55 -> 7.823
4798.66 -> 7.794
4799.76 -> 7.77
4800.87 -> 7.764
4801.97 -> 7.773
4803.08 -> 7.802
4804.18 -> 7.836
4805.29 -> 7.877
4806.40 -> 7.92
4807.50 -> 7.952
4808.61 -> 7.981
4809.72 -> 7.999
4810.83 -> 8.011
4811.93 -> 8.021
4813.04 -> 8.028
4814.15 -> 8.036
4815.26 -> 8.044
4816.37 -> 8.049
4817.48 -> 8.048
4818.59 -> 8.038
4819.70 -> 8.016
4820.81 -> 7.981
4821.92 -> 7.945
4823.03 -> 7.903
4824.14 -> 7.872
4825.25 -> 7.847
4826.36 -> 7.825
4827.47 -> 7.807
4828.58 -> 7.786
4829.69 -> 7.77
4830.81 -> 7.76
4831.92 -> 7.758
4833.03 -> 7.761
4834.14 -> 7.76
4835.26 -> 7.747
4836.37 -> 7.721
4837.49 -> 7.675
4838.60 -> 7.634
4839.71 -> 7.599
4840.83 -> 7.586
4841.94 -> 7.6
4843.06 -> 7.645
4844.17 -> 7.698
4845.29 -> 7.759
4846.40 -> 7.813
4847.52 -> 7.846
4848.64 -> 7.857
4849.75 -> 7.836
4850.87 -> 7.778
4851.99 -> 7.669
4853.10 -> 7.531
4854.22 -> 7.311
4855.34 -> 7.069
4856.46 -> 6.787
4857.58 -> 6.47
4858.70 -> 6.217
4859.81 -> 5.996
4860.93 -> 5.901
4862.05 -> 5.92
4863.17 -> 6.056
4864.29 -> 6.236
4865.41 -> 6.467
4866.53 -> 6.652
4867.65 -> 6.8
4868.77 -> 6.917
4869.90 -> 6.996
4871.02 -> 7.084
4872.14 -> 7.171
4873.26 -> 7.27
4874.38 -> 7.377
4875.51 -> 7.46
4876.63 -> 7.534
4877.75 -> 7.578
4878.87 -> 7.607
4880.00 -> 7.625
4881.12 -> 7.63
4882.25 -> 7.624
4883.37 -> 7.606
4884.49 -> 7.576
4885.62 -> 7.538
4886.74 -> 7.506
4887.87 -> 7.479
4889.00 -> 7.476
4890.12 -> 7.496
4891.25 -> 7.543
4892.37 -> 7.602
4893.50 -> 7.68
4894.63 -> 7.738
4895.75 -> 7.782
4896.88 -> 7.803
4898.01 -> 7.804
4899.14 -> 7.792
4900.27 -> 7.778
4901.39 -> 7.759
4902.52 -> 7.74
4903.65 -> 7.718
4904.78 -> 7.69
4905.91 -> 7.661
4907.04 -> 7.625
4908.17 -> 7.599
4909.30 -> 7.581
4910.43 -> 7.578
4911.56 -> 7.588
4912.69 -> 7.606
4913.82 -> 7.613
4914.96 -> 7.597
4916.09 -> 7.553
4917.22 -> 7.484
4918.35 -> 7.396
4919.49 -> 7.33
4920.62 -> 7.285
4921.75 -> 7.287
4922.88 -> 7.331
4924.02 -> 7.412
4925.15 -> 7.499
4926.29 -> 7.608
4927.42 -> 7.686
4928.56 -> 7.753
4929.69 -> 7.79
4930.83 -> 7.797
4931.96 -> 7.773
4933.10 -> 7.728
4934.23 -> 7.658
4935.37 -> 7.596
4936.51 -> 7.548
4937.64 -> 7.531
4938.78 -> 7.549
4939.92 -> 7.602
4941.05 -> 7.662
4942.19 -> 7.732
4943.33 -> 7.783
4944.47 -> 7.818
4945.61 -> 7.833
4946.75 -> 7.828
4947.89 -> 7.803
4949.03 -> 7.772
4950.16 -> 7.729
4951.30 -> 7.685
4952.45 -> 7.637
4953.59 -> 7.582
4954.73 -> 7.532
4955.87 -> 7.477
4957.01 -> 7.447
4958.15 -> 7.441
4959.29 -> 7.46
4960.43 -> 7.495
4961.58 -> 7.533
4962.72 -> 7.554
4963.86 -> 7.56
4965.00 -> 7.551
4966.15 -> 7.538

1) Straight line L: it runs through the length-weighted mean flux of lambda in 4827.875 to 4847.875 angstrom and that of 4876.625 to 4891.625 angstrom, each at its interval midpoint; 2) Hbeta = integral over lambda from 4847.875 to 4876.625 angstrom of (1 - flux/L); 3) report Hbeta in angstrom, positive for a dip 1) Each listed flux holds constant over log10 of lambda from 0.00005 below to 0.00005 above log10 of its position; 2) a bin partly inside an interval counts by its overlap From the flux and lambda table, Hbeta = 2.6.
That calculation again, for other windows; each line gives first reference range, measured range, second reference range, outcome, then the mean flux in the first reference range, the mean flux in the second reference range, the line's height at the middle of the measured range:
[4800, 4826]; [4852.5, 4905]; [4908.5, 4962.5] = 3.5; 7.94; 7.6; 7.76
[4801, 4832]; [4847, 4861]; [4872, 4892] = 1.0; 7.92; 7.52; 7.69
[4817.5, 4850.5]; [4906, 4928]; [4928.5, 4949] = 0.6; 7.79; 7.71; 7.73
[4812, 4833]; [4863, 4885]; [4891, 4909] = 1.7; 7.91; 7.71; 7.78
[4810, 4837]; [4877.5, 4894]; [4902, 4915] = 0.3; 7.9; 7.63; 7.7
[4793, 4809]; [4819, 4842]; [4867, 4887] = -0.3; 7.85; 7.38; 7.67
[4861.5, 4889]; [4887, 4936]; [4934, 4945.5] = -1.2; 7.16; 7.65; 7.44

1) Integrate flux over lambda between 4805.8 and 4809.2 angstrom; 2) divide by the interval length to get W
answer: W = 7.95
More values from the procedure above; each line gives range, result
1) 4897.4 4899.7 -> 7.78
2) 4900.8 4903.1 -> 7.77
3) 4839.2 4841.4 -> 7.59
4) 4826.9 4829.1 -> 7.81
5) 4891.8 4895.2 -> 7.69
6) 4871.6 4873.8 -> 7.23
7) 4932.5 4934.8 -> 7.69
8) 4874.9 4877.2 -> 7.49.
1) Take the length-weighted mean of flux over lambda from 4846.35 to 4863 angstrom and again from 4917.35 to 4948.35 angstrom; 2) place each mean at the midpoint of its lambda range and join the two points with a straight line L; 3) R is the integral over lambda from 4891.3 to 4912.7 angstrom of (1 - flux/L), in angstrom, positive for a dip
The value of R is -0.91 angstrom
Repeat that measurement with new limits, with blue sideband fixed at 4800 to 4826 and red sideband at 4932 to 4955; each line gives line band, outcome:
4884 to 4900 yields 0.3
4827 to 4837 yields 0.2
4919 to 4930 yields 0.3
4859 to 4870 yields 2.1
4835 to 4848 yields 0.3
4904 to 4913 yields 0.2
